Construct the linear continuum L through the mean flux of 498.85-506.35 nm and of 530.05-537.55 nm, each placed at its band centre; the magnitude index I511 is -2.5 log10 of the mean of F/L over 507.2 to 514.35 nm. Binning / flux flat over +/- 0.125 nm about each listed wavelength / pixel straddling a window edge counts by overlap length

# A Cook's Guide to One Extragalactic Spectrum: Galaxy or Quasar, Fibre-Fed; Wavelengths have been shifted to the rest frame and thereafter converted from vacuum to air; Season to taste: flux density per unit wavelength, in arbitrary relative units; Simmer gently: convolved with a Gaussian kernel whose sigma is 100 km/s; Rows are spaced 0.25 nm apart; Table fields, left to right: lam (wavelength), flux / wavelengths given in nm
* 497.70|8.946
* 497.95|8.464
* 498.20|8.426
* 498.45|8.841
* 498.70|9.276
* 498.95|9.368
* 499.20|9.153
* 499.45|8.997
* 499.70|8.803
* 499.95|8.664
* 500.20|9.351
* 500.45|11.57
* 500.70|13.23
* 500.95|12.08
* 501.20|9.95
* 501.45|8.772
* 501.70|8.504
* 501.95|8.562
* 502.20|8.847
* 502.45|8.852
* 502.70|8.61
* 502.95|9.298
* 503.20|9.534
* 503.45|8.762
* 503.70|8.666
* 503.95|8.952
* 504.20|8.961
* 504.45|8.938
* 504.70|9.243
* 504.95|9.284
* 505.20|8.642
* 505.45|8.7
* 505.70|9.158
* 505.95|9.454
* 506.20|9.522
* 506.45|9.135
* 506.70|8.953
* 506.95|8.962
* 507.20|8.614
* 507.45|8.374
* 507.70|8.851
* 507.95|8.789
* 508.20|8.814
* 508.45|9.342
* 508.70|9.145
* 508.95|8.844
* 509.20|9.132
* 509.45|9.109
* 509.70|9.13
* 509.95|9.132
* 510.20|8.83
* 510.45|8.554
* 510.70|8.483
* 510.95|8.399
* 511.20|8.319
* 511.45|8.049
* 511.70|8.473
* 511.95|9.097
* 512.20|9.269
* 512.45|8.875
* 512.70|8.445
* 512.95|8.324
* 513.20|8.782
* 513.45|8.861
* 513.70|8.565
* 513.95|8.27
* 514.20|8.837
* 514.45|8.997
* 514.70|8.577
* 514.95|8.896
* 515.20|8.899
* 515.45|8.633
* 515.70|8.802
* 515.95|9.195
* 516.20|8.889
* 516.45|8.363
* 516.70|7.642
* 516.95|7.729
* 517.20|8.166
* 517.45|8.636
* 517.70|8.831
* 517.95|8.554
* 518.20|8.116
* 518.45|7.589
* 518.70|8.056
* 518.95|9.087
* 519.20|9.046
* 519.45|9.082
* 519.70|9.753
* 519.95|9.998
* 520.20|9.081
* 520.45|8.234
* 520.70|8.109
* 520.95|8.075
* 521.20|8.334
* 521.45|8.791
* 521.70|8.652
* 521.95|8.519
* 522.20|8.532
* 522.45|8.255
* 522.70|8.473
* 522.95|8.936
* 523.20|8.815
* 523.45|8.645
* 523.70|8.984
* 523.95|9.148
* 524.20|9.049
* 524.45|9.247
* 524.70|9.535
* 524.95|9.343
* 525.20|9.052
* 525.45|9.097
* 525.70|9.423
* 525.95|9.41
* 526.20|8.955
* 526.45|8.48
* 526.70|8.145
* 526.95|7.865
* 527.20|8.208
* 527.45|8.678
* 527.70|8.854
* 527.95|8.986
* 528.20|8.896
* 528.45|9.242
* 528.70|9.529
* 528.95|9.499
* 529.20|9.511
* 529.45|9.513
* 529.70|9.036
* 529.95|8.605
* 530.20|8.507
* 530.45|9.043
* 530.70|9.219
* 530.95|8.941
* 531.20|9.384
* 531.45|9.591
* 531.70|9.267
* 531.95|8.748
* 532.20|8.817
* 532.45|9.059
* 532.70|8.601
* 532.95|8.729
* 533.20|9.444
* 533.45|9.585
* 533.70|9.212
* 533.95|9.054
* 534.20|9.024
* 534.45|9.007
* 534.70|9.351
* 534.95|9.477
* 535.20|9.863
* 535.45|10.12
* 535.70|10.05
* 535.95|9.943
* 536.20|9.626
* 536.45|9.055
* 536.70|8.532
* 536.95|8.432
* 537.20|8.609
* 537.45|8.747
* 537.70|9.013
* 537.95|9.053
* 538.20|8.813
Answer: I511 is 0.066 mag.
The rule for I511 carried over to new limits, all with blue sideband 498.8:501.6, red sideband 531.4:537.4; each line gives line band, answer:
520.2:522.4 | 0.129 mag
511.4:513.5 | 0.118 mag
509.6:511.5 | 0.132 mag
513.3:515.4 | 0.109 mag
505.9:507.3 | 0.084 mag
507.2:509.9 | 0.098 mag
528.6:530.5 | 0.019 mag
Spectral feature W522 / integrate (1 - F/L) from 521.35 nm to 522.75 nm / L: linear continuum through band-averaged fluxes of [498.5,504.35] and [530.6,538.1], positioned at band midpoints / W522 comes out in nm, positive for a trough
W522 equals 0.111 nm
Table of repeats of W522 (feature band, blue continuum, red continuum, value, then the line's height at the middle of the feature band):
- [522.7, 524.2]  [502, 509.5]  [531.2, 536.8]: 0.047 nm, 9.17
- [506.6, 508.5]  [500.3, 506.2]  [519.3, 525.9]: 0.099 nm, 9.3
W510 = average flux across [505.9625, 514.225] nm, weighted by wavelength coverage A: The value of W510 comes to 8.8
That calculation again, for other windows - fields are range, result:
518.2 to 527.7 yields 8.77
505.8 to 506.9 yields 9.24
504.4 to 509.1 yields 8.99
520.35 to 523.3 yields 8.48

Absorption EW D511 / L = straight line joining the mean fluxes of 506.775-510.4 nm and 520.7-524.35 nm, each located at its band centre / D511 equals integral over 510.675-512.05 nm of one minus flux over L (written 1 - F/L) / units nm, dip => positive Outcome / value 0.06 nm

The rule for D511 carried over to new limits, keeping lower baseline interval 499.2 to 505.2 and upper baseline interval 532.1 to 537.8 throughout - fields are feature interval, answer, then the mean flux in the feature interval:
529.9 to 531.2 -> 0.04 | 8.93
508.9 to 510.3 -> 0.05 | 9.04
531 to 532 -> -0.01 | 9.26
